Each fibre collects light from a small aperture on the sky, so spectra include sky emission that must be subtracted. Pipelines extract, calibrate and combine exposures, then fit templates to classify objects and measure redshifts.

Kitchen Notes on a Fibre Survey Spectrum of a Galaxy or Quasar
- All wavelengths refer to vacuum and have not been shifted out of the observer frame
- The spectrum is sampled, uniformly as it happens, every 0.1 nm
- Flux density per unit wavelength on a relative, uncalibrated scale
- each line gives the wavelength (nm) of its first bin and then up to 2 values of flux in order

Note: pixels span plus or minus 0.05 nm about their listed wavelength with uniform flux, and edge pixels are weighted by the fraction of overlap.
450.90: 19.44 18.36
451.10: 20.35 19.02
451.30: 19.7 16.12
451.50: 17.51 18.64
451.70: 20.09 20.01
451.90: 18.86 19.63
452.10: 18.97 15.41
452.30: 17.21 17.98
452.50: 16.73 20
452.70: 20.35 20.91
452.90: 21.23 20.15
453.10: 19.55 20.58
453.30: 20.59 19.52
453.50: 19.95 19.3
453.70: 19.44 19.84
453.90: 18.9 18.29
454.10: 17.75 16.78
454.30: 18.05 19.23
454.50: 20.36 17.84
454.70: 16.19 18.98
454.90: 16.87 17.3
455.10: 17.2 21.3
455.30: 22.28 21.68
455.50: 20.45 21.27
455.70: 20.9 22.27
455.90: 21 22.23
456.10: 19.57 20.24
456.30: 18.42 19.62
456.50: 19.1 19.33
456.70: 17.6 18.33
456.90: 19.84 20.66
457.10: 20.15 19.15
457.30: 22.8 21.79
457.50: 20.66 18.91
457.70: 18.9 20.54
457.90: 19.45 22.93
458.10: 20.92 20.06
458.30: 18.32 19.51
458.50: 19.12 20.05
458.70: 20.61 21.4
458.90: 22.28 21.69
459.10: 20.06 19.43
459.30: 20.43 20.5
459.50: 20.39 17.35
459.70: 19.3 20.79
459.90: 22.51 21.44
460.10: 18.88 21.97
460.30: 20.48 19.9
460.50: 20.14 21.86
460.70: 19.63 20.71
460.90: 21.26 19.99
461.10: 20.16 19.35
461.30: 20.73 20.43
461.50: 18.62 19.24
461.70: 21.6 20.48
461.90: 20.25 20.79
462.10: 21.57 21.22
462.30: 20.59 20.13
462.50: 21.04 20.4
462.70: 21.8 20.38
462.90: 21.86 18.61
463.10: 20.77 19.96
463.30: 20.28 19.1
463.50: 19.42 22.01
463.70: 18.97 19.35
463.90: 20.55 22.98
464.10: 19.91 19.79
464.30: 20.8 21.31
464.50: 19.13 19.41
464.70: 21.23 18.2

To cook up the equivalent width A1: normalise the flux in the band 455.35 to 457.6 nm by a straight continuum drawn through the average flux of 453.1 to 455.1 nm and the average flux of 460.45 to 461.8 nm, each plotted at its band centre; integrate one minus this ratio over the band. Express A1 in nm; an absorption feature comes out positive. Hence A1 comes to -0.12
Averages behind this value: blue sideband 18.7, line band 20.3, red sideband 20.3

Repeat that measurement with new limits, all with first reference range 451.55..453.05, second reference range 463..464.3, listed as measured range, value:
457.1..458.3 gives -0.05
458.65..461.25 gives -0.08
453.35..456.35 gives -0.02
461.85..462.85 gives -0.04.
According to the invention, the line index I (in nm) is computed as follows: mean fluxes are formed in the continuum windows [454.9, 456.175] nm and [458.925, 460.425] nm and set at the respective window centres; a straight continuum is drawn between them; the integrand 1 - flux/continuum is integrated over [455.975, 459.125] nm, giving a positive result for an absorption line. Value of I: 0.048 nm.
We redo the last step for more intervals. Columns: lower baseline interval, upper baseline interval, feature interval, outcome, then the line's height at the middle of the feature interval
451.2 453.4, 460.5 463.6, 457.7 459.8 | -0.02 nm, 20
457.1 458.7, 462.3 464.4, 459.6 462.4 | -0.02 nm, 20.3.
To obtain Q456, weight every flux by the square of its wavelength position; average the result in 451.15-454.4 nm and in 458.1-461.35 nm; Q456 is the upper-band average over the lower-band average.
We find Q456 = 1.1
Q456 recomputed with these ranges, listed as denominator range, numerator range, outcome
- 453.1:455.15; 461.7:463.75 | 1.14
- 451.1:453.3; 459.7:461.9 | 1.11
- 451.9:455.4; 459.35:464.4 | 1.11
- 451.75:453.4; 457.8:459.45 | 1.09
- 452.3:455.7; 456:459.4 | 1.06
